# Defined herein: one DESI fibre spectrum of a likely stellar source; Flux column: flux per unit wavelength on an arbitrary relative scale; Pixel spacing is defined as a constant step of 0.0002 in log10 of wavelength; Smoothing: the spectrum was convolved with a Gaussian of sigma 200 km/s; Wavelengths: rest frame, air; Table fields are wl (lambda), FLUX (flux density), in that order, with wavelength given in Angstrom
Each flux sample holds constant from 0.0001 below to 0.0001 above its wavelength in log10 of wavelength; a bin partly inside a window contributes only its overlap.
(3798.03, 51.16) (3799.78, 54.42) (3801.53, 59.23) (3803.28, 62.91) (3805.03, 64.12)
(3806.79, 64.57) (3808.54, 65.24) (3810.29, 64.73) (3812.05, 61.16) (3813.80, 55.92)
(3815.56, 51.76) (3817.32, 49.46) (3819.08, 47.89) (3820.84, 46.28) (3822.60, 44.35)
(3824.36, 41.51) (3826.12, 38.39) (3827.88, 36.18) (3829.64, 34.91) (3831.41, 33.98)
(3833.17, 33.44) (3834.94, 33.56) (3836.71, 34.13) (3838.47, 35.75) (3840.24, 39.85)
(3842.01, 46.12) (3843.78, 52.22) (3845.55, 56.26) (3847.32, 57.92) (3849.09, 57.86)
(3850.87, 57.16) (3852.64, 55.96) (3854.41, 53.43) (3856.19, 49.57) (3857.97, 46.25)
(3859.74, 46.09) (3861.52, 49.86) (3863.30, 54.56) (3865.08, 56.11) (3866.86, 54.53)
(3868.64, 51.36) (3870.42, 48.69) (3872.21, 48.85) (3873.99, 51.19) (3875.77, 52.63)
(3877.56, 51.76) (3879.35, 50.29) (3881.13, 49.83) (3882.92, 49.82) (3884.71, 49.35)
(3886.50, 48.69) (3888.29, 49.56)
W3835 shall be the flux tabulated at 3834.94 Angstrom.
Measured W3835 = 33.56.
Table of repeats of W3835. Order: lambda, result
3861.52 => 49.86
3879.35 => 50.29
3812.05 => 61.16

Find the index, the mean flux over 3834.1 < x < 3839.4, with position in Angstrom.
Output 34.5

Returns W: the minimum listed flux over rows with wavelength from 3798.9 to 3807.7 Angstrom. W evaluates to 54.42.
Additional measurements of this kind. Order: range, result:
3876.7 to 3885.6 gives 49.35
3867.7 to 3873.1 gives 48.69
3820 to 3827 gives 38.39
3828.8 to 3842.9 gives 33.44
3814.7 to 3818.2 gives 49.46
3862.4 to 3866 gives 54.56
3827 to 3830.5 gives 34.91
